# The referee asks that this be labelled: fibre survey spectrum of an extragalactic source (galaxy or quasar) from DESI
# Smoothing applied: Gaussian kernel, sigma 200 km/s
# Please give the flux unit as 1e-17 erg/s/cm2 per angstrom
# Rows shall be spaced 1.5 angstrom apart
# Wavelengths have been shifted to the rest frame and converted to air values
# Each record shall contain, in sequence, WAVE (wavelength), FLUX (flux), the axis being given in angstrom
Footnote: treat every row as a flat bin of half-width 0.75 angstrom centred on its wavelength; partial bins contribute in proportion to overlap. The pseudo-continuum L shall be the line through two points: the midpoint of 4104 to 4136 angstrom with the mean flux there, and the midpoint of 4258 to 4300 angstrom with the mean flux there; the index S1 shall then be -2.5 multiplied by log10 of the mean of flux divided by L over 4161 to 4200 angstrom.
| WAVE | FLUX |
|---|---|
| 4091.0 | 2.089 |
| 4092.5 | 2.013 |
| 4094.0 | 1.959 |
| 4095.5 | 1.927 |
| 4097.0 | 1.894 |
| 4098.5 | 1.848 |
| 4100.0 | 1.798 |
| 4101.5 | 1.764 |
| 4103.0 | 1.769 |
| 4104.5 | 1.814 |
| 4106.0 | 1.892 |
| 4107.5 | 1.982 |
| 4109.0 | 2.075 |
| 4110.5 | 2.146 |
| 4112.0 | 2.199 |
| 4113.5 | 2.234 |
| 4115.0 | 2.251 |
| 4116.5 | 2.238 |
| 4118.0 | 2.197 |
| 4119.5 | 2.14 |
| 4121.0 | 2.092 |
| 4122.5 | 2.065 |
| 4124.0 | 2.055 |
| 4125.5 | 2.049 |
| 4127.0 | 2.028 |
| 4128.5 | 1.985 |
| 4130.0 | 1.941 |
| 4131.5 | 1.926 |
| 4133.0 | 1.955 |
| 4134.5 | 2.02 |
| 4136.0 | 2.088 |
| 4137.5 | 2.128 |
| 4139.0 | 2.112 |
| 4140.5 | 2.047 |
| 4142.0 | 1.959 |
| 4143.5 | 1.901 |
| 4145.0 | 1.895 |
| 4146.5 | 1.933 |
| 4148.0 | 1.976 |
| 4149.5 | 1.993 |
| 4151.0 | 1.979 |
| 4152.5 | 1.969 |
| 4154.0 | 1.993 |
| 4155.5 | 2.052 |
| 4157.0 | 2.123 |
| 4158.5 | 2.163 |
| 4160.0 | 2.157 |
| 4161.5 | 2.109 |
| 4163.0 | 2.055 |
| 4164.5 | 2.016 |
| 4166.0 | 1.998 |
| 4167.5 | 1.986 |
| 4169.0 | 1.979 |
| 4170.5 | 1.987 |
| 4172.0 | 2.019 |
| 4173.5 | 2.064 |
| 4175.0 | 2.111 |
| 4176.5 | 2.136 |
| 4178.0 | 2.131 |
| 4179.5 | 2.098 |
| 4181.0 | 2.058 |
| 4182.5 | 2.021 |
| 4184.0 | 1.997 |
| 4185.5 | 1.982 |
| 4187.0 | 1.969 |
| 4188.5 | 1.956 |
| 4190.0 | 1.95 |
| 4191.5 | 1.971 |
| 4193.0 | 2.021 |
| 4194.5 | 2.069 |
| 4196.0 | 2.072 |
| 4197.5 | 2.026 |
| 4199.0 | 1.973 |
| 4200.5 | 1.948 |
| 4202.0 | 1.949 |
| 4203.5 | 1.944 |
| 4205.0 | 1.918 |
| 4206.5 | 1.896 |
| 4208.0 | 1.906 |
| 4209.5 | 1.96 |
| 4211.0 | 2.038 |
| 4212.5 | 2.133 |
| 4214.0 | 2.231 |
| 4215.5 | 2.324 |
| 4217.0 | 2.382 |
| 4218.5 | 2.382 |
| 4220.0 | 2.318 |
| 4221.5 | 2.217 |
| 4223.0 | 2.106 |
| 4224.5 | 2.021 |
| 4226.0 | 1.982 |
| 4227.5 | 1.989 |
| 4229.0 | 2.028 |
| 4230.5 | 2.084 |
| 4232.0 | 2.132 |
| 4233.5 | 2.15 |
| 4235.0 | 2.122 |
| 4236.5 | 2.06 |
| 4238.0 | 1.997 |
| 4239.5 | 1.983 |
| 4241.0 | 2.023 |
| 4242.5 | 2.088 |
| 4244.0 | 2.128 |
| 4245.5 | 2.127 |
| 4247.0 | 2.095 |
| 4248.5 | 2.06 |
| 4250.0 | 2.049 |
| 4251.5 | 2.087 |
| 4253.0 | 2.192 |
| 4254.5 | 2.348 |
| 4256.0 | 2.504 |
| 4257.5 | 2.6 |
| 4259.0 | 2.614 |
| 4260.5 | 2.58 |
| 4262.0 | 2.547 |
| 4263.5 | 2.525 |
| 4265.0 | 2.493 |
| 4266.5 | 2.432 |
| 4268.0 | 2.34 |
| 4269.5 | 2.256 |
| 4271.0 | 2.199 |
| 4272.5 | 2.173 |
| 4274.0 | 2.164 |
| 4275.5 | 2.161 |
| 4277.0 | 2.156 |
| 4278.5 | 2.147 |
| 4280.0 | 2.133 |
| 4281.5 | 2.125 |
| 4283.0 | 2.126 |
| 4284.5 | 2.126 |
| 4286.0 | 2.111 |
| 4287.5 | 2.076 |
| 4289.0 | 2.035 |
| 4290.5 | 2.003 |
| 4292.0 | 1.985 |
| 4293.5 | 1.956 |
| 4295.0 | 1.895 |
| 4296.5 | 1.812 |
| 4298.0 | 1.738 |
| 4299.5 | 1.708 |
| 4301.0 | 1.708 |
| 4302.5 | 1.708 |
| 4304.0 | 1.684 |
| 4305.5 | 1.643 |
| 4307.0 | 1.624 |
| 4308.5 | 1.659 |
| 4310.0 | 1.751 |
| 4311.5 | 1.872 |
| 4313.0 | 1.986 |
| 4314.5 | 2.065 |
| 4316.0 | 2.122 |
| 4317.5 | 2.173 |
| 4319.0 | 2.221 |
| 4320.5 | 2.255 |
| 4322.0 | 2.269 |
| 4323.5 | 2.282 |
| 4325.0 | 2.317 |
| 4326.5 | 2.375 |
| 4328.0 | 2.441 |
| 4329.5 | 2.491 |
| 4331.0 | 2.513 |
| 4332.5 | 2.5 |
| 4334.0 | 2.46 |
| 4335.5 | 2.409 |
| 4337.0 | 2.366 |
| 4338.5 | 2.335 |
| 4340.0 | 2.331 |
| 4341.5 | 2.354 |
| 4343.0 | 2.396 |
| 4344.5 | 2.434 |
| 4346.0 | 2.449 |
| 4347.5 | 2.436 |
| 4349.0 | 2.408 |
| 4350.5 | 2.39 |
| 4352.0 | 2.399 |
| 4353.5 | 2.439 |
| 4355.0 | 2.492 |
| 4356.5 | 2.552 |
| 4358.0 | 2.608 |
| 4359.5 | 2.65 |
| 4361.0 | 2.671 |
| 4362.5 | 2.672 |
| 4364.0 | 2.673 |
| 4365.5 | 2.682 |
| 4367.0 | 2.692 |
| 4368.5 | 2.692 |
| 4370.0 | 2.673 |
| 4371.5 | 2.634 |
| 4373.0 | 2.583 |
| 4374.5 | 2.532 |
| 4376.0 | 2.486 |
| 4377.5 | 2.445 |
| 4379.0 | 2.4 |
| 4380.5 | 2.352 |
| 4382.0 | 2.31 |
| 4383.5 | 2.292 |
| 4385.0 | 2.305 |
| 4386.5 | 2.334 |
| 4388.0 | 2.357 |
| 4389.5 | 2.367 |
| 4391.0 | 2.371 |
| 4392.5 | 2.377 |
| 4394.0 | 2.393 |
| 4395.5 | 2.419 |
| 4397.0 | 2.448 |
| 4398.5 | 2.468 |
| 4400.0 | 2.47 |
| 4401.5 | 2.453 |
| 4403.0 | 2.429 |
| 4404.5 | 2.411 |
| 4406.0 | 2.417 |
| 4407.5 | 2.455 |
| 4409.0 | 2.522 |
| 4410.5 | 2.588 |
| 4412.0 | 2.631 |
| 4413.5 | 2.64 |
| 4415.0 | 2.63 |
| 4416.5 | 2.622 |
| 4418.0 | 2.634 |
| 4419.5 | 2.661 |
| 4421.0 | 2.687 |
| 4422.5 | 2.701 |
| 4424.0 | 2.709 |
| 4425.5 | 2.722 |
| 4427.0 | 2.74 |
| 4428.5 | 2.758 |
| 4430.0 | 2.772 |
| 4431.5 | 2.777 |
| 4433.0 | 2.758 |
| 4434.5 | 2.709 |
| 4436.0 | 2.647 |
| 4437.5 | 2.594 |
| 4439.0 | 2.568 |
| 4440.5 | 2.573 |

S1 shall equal 0.04 mag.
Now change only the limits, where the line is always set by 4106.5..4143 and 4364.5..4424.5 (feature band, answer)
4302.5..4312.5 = 0.35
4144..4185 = 0.05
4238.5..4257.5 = 0.06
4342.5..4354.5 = 0.01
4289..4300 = 0.24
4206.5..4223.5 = 0.03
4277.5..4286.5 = 0.10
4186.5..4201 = 0.10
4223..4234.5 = 0.09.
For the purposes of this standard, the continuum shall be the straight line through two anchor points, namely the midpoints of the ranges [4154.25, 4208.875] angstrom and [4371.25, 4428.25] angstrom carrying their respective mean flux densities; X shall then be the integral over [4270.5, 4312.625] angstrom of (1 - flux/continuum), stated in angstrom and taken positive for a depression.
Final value 5.89 angstrom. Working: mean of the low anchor 2.02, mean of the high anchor 2.5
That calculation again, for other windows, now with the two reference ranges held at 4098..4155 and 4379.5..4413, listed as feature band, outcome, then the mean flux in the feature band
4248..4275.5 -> -1.54 angstrom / 2.34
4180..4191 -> 0.57 angstrom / 1.99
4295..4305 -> 2.36 angstrom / 1.74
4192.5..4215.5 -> 1.22 angstrom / 2.02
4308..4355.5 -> 0.55 angstrom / 2.3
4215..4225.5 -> -0.43 angstrom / 2.24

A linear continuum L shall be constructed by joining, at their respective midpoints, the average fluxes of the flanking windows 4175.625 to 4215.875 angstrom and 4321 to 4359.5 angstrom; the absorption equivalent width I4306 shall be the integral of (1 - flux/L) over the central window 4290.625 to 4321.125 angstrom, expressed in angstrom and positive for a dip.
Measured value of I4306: 5.87 angstrom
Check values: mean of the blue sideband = 2.02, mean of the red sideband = 2.42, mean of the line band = 1.88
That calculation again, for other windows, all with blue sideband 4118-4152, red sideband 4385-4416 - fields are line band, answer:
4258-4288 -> -0.5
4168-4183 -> 0.2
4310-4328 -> 1.2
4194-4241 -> 1.7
